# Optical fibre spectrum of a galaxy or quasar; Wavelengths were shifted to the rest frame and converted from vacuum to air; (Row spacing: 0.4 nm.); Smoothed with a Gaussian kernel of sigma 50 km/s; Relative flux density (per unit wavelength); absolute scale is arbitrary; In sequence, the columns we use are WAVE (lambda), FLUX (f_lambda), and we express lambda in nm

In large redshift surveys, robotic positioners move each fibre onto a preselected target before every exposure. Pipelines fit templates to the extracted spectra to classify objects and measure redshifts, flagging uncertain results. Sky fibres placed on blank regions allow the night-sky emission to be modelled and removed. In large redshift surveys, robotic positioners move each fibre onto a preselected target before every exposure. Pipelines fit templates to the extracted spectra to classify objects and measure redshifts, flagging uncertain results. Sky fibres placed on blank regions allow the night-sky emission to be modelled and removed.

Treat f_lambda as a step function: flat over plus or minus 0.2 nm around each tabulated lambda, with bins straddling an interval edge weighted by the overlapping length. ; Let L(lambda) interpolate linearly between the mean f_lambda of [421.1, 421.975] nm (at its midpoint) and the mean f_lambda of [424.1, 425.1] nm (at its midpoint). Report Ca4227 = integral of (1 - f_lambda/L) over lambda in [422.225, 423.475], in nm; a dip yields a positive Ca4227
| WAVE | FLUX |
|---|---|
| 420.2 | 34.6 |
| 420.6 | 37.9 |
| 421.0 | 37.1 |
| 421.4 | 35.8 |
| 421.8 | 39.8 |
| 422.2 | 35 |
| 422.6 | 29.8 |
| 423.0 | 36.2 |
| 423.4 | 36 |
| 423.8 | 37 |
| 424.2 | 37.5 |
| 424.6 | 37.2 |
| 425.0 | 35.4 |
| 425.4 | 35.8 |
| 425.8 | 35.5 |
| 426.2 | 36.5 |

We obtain 0.11 nm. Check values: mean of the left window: 37.7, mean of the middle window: 33.9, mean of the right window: 36.8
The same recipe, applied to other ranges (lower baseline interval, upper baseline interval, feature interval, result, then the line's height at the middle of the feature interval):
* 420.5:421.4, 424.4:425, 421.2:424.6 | 0.08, 36.8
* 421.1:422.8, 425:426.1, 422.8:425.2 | -0.07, 35.5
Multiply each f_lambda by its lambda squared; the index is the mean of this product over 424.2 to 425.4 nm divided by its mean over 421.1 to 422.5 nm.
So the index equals 1.0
